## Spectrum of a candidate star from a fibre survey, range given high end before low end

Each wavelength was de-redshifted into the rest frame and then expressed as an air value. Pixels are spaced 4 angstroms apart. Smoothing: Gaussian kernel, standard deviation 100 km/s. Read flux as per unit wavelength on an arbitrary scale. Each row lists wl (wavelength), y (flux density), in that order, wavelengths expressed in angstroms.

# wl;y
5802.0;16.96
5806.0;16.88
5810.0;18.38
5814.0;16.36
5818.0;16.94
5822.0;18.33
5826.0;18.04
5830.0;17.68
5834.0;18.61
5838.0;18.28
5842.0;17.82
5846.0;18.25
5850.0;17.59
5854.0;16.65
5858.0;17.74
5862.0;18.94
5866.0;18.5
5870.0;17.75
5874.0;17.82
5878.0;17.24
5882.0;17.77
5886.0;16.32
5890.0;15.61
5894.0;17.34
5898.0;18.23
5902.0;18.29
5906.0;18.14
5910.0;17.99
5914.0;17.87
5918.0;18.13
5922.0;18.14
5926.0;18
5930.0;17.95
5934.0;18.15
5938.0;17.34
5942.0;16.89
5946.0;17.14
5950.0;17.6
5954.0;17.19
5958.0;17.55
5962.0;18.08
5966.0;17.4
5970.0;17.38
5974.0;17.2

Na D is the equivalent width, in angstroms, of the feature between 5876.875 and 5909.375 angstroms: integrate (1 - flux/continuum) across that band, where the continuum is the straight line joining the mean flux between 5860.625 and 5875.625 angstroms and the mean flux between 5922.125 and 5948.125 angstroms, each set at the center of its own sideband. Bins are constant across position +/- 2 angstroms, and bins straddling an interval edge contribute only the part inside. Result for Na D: 1.1 angstroms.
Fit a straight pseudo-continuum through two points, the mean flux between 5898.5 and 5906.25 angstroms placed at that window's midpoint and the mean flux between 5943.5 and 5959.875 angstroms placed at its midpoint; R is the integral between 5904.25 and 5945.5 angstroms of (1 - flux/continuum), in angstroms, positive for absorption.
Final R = 0.0 angstroms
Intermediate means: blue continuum 18.2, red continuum 17.4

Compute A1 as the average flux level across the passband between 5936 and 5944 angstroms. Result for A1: 17.1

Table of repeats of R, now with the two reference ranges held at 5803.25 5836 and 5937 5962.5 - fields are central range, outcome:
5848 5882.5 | -0.5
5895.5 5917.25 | -0.8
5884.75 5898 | 0.6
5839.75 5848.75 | -0.2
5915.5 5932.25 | -0.6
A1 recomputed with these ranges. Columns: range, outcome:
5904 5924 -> 18.1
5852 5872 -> 17.9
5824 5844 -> 18.1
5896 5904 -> 18.3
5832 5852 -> 18.1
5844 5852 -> 17.9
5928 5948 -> 17.5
